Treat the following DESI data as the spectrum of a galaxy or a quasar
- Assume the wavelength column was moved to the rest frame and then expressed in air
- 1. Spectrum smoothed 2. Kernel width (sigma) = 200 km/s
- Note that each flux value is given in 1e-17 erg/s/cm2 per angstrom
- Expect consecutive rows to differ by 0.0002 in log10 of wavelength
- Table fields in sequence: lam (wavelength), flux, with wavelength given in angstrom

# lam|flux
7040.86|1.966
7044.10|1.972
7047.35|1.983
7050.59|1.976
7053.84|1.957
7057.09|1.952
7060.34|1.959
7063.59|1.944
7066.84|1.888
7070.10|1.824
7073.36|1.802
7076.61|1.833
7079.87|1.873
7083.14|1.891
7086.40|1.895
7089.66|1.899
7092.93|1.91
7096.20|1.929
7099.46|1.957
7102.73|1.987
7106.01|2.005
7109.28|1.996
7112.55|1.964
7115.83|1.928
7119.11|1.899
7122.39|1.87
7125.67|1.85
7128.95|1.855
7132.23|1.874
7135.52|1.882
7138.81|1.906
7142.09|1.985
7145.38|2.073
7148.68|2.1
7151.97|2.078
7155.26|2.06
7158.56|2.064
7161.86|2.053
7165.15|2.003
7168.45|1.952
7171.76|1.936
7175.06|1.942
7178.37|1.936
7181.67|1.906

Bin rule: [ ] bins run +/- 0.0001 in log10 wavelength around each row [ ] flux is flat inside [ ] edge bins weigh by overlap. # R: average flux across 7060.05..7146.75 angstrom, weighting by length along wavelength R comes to 1.91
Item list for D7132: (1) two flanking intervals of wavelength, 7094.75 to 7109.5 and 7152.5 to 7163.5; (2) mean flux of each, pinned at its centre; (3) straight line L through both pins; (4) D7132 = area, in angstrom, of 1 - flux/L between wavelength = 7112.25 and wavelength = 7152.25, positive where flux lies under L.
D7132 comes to 1.6 angstrom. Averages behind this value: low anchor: 1.97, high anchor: 2.06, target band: 1.94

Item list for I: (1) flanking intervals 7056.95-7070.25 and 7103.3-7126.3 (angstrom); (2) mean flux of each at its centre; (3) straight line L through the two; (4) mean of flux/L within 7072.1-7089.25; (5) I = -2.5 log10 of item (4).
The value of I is 0.04 mag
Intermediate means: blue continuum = 1.92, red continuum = 1.94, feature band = 1.86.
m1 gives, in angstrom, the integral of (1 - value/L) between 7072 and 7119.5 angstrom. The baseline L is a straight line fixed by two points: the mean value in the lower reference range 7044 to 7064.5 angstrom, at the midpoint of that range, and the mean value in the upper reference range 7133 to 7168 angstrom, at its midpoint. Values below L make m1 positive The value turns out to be 1.6 angstrom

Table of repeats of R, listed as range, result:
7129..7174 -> 1.99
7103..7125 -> 1.94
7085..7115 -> 1.95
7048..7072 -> 1.93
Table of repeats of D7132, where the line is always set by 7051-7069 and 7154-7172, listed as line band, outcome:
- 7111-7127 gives 0.6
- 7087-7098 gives 0.3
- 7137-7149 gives 0.0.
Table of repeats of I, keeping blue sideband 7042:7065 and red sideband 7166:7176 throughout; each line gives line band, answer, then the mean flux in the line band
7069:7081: 0.074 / 1.83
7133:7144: 0.016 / 1.92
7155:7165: -0.055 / 2.05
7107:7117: -0.007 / 1.97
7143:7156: -0.066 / 2.07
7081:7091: 0.037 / 1.89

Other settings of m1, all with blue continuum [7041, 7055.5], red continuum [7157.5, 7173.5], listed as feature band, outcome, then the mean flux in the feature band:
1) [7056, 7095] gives 1.76 angstrom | 1.89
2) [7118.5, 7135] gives 1.01 angstrom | 1.87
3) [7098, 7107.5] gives 0.01 angstrom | 1.98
